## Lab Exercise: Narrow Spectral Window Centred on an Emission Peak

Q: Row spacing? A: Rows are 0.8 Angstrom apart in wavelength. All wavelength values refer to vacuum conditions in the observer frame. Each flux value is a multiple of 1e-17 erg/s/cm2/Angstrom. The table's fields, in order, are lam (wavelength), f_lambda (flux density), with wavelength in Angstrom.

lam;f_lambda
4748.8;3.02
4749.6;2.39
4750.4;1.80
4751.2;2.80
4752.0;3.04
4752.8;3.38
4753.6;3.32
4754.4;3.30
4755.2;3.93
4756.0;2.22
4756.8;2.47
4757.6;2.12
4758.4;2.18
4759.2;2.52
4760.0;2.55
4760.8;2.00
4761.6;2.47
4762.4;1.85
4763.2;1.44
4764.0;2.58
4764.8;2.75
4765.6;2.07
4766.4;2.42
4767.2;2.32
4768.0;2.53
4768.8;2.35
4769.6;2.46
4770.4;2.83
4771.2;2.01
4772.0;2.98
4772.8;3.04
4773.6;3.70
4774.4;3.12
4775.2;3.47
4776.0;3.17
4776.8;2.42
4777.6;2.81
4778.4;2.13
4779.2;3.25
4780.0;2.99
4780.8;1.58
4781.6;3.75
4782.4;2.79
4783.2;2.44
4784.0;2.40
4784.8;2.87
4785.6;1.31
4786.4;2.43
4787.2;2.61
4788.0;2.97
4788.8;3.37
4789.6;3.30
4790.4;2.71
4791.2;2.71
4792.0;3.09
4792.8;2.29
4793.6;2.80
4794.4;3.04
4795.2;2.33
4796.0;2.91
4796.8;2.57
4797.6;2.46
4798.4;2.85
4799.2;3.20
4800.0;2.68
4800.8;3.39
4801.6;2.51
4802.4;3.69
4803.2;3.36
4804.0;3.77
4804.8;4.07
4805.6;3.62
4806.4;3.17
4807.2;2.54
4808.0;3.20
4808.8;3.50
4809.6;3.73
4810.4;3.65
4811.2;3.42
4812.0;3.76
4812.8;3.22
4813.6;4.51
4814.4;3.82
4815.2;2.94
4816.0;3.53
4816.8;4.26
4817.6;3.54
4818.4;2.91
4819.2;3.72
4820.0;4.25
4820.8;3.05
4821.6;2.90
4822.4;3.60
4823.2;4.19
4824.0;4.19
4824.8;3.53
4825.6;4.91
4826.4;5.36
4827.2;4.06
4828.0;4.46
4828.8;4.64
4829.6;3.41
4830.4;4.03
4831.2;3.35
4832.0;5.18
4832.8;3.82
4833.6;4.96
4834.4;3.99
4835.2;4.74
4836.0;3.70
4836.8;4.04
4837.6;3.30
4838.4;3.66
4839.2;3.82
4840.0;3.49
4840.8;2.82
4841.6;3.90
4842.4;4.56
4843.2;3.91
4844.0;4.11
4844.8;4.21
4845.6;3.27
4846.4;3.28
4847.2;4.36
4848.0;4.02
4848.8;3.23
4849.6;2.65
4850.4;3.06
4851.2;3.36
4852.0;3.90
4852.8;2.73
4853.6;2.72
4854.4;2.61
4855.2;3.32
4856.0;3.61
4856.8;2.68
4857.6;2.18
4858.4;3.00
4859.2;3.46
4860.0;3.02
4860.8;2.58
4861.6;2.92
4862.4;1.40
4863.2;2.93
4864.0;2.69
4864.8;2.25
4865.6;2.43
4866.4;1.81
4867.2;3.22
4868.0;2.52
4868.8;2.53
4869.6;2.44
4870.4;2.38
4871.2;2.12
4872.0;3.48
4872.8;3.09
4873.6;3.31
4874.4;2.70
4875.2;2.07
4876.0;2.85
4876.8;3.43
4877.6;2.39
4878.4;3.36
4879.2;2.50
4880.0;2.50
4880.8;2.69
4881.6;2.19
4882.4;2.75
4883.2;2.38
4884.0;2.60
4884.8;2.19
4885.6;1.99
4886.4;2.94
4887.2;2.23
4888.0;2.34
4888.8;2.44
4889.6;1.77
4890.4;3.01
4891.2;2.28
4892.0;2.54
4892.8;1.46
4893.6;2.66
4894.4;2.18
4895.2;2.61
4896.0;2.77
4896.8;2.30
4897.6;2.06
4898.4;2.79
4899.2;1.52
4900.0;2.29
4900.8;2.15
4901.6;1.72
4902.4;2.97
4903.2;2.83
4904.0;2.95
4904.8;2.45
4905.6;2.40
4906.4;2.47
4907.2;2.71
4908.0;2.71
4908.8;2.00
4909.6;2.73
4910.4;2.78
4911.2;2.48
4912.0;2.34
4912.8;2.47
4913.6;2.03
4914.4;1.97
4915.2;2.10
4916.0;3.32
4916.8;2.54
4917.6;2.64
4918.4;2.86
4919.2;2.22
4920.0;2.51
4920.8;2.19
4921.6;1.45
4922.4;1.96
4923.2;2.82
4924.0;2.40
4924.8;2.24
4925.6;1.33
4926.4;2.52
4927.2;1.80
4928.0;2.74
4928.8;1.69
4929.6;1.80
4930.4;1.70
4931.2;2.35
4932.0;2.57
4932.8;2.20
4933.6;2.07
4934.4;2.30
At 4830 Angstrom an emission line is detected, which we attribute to Mg II 2798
